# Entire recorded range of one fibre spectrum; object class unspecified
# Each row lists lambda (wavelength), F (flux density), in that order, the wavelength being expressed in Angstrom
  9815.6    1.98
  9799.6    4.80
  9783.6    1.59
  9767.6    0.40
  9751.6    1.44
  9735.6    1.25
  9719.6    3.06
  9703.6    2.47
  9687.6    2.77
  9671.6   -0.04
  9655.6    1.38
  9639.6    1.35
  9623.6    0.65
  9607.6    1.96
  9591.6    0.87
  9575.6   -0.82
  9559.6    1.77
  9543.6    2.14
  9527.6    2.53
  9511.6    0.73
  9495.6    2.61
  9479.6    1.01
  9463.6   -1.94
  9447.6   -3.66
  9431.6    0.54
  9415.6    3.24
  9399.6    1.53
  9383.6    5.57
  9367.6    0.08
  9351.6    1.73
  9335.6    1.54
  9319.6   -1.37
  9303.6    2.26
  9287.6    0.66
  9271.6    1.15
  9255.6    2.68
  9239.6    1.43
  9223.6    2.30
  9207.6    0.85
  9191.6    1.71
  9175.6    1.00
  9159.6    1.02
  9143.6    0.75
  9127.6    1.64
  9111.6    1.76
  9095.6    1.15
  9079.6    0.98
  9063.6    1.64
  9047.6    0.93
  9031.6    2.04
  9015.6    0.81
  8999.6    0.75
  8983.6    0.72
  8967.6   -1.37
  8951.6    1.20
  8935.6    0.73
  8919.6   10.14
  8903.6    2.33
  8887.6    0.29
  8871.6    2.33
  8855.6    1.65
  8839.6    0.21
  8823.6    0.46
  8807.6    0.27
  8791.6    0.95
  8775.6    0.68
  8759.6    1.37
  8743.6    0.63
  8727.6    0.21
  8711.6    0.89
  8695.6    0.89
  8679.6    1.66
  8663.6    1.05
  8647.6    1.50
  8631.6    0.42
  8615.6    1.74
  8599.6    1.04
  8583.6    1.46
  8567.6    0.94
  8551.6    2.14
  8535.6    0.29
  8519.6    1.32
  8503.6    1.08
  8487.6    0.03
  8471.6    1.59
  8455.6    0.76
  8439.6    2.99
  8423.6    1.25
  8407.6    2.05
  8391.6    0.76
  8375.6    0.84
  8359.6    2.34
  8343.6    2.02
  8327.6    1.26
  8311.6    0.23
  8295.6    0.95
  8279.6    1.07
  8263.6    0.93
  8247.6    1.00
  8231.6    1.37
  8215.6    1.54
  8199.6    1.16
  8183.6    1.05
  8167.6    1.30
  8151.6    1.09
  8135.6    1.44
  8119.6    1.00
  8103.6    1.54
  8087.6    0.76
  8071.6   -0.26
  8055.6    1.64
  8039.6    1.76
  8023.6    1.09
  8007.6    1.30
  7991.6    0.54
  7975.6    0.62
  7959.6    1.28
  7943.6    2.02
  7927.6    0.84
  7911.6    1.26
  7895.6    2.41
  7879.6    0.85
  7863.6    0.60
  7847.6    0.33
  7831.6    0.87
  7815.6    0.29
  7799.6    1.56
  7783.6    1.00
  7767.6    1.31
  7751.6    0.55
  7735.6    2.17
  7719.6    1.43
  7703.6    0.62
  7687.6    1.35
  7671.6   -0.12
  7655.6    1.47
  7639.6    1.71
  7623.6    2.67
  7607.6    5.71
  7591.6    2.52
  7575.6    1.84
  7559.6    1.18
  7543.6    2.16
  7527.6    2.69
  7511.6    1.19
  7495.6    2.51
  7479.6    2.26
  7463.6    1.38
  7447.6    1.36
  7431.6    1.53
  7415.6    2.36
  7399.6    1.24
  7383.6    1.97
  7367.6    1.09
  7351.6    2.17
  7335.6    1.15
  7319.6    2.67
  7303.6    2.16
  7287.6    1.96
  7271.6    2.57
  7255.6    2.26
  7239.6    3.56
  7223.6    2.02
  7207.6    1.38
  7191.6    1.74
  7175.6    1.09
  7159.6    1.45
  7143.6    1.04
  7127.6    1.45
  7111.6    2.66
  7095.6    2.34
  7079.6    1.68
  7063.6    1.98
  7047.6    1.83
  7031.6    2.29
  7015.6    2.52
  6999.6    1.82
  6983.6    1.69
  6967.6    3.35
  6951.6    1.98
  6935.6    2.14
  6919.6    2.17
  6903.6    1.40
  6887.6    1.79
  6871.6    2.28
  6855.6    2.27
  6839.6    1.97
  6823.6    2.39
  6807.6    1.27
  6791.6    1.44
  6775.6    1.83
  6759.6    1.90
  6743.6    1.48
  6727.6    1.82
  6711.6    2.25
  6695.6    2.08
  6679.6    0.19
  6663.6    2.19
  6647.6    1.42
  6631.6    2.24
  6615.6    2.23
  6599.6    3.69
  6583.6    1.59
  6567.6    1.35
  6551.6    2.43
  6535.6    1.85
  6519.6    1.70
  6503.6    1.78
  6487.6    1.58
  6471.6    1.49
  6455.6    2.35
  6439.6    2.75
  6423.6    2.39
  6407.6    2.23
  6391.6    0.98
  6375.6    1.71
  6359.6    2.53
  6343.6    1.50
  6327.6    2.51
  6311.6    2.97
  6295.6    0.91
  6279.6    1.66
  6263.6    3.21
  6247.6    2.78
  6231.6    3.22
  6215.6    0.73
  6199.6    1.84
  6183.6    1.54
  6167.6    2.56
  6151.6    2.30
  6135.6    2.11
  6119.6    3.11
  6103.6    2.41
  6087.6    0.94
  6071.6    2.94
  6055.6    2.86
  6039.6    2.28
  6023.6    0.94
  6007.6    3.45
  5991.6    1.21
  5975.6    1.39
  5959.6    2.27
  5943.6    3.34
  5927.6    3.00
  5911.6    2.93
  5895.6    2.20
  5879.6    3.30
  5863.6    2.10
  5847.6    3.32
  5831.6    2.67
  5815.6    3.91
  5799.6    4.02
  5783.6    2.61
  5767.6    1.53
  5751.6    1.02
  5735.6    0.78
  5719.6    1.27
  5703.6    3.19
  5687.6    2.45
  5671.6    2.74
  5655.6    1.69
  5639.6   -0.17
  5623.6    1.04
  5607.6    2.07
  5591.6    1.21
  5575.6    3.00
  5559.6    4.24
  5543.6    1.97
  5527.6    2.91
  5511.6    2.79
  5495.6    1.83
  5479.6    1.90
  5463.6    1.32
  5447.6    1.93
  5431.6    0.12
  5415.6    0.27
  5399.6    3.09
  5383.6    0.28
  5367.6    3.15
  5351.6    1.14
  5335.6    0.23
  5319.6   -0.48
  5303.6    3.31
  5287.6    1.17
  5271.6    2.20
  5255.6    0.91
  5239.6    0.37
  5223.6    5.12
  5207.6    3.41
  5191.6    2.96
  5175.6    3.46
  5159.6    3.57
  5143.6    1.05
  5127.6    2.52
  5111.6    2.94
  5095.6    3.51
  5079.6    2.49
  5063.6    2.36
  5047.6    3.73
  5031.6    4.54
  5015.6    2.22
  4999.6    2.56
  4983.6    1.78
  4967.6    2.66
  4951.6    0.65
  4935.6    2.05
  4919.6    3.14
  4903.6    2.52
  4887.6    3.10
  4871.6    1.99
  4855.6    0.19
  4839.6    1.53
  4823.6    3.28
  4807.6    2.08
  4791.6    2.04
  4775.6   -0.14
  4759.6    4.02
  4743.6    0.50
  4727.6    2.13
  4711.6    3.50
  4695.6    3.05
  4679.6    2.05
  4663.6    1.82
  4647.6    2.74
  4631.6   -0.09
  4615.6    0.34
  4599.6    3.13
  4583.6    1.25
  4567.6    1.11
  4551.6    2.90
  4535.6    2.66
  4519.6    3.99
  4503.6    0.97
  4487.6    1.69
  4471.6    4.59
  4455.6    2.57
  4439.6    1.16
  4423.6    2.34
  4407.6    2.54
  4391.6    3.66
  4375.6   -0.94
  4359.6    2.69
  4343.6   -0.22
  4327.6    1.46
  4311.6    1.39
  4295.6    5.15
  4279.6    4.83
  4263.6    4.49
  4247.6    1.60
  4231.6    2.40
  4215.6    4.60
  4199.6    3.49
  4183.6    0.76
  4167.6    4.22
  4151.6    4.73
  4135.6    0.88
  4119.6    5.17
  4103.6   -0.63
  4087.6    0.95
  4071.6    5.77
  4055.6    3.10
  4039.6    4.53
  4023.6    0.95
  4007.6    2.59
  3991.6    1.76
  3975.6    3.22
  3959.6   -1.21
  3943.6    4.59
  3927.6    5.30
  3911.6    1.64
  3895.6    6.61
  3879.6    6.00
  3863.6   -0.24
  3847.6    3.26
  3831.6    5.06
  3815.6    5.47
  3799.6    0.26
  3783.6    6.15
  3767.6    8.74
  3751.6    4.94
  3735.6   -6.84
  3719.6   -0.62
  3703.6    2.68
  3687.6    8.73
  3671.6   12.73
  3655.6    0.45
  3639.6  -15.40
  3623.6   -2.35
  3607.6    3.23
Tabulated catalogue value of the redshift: 1.391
